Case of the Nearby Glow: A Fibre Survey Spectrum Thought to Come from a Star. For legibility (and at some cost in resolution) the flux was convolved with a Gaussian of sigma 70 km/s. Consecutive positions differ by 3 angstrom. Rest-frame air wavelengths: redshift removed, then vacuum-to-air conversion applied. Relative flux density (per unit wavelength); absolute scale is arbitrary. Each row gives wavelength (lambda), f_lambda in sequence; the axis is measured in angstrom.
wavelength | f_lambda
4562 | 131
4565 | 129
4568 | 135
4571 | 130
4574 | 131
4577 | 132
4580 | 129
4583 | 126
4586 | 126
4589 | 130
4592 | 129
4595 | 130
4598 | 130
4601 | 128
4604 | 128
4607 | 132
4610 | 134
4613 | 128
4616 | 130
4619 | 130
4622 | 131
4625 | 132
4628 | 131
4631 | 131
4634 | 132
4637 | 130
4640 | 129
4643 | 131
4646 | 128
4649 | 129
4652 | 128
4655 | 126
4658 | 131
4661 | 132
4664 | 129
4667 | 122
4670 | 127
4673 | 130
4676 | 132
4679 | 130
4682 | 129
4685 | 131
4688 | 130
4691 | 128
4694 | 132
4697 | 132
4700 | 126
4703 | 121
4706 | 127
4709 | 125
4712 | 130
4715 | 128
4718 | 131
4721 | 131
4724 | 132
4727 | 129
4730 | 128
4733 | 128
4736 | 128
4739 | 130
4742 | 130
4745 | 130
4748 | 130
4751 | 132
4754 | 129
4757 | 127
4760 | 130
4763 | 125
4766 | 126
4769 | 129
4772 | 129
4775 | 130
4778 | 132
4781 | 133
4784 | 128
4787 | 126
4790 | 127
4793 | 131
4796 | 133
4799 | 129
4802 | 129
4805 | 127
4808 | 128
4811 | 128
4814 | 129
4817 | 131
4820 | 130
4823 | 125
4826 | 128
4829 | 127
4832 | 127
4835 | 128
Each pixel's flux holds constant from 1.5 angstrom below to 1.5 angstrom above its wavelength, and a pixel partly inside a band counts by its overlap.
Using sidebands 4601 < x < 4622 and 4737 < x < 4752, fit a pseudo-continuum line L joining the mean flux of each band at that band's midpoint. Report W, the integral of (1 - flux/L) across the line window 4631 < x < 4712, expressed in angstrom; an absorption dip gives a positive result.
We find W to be 0.9 angstrom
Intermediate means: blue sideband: 130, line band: 129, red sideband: 130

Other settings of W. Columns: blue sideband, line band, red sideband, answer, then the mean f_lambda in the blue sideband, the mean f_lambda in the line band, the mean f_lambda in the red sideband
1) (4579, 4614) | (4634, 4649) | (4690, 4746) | -0.08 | 129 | 130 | 129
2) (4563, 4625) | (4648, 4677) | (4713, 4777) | 0.24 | 130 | 129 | 129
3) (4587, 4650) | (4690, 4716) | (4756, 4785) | 0.36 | 130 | 128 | 129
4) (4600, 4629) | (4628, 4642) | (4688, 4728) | -0.06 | 130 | 131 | 129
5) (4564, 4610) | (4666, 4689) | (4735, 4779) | 0.08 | 130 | 129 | 129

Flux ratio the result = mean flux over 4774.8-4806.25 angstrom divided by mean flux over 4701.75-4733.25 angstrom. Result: 1.01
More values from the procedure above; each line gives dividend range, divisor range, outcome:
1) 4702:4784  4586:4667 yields 0.99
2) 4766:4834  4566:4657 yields 0.99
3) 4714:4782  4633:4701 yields 1.00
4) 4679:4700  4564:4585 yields 1.00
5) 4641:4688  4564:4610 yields 0.99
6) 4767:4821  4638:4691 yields 1.00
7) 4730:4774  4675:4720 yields 1.00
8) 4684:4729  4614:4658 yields 0.99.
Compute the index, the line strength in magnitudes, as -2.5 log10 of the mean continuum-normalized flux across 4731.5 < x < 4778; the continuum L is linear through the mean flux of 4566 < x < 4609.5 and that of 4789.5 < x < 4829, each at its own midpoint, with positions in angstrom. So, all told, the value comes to 0.00 mag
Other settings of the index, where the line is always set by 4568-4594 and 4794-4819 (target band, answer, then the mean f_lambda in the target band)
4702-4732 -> 0.009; 128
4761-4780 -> 0.006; 129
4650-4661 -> 0.005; 129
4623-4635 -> -0.017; 131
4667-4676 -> 0.012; 128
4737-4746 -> -0.004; 130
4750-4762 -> 0.001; 129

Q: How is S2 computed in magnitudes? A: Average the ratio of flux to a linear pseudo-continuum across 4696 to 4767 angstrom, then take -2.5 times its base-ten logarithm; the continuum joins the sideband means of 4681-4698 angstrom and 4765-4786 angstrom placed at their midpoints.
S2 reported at 0.01 mag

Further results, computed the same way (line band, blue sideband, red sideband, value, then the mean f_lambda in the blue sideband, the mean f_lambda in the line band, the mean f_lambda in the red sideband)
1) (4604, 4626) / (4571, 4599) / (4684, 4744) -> -0.014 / 129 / 131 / 129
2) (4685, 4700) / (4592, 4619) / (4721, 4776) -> -0.006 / 130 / 130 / 129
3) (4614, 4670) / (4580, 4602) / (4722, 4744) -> -0.006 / 128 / 129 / 129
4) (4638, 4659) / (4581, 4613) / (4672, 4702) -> 0.006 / 129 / 129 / 130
